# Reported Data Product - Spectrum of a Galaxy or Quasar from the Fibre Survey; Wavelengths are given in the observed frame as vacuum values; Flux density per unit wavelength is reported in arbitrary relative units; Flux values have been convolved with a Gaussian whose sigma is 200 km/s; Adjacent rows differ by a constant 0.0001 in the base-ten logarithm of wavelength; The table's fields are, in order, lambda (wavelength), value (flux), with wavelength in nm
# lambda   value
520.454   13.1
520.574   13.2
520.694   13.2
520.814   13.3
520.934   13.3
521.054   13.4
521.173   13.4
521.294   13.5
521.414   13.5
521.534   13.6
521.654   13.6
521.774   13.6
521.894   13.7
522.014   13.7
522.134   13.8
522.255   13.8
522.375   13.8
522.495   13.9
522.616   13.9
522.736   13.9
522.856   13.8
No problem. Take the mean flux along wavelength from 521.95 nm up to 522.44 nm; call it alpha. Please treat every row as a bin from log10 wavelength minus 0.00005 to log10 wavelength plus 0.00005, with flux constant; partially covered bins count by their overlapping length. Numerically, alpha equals 13.8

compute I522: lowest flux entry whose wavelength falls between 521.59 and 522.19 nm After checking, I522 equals 13.6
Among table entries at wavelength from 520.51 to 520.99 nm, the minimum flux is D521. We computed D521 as 13.2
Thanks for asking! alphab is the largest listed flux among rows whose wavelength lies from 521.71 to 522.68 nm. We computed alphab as 13.9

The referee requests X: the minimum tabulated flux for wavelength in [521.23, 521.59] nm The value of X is 13.5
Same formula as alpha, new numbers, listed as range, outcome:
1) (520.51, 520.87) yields 13.2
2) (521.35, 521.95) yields 13.6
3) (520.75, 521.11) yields 13.3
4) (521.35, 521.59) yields 13.6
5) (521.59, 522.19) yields 13.7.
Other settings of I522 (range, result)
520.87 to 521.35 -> 13.3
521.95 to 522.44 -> 13.7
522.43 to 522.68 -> 13.9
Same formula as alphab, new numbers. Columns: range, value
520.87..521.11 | 13.4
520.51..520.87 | 13.3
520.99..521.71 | 13.6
